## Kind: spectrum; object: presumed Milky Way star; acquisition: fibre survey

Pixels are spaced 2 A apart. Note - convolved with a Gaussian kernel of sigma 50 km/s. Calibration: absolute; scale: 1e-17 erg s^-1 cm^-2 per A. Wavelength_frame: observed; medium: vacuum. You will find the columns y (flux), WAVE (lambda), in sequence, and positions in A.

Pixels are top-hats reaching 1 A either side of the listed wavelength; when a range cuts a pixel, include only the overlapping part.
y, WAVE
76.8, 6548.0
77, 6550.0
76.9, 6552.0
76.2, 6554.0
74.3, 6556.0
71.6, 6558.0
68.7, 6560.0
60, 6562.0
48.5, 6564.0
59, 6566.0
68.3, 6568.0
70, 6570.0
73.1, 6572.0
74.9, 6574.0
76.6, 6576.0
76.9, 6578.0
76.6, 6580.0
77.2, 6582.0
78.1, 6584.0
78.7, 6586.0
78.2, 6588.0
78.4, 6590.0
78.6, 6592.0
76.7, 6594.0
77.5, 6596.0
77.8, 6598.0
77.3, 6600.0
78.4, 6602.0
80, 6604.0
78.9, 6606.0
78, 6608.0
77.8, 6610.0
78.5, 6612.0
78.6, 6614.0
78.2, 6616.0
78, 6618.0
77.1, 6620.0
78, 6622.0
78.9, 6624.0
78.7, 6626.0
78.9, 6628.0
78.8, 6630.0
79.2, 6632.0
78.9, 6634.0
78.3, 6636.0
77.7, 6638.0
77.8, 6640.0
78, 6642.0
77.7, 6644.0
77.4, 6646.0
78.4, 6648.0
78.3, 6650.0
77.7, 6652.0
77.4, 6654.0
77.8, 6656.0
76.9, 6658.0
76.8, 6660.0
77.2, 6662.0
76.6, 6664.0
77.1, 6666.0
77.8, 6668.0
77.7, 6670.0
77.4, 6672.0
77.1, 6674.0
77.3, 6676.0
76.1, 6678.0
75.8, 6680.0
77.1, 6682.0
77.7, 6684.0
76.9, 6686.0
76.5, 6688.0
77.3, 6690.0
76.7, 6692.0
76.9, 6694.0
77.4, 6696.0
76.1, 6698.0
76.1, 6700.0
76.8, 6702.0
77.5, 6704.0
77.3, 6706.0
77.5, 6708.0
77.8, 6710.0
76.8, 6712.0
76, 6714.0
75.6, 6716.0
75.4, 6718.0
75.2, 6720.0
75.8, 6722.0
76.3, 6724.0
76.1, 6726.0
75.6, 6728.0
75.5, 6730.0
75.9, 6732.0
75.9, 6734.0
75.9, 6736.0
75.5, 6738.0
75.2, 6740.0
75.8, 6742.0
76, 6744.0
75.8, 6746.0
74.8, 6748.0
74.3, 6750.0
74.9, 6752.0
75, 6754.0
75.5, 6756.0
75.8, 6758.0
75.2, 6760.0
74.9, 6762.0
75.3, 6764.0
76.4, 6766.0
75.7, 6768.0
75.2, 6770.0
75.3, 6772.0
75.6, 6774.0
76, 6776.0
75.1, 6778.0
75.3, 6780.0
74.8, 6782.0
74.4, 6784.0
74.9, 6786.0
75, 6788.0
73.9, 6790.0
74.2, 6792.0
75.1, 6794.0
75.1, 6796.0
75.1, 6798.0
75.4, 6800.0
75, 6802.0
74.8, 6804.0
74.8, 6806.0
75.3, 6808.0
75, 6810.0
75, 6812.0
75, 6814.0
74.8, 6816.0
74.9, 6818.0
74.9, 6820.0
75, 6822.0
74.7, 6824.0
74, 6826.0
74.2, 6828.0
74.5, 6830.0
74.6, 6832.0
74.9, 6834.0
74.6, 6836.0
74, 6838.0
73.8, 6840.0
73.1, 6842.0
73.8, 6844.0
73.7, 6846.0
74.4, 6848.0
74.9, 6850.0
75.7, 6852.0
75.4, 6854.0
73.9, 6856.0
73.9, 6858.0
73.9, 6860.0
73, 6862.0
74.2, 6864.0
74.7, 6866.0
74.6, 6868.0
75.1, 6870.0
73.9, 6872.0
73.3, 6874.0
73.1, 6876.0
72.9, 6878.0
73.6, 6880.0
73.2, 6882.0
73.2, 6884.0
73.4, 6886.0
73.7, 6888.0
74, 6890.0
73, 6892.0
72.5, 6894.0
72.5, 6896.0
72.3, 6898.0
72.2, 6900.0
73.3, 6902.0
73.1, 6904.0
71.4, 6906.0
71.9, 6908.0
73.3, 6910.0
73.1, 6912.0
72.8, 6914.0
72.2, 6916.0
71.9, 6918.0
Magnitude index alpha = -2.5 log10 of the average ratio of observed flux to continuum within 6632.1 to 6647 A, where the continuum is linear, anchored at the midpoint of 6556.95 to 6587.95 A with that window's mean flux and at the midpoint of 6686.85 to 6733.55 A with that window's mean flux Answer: -0.06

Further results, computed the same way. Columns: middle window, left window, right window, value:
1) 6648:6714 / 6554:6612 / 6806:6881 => -0.04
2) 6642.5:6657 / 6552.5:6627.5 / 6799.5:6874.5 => -0.04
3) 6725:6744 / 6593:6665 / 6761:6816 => 0.01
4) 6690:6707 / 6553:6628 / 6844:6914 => -0.03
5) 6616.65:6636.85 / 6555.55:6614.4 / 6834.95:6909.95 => -0.06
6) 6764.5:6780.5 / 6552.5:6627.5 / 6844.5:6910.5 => -0.02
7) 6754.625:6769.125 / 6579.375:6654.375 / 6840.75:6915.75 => 0.00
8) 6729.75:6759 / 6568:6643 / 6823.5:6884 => 0.00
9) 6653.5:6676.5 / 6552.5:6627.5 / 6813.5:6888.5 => -0.04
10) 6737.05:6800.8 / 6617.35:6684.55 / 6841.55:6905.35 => 0.01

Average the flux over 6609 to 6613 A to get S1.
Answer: 78.2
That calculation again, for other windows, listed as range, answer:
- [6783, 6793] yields 74.5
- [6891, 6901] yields 72.5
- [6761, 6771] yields 75.5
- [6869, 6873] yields 74.5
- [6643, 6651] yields 78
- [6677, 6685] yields 76.7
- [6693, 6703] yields 76.7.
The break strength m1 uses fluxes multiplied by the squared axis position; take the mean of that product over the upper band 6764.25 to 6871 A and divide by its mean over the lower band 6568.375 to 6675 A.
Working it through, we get 1.02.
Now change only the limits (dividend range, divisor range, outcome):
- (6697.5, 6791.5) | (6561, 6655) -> 1.04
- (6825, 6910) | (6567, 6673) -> 1.02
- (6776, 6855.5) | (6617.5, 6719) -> 1.01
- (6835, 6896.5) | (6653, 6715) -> 1.01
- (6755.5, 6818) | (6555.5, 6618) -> 1.07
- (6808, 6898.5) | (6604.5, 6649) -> 1.01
